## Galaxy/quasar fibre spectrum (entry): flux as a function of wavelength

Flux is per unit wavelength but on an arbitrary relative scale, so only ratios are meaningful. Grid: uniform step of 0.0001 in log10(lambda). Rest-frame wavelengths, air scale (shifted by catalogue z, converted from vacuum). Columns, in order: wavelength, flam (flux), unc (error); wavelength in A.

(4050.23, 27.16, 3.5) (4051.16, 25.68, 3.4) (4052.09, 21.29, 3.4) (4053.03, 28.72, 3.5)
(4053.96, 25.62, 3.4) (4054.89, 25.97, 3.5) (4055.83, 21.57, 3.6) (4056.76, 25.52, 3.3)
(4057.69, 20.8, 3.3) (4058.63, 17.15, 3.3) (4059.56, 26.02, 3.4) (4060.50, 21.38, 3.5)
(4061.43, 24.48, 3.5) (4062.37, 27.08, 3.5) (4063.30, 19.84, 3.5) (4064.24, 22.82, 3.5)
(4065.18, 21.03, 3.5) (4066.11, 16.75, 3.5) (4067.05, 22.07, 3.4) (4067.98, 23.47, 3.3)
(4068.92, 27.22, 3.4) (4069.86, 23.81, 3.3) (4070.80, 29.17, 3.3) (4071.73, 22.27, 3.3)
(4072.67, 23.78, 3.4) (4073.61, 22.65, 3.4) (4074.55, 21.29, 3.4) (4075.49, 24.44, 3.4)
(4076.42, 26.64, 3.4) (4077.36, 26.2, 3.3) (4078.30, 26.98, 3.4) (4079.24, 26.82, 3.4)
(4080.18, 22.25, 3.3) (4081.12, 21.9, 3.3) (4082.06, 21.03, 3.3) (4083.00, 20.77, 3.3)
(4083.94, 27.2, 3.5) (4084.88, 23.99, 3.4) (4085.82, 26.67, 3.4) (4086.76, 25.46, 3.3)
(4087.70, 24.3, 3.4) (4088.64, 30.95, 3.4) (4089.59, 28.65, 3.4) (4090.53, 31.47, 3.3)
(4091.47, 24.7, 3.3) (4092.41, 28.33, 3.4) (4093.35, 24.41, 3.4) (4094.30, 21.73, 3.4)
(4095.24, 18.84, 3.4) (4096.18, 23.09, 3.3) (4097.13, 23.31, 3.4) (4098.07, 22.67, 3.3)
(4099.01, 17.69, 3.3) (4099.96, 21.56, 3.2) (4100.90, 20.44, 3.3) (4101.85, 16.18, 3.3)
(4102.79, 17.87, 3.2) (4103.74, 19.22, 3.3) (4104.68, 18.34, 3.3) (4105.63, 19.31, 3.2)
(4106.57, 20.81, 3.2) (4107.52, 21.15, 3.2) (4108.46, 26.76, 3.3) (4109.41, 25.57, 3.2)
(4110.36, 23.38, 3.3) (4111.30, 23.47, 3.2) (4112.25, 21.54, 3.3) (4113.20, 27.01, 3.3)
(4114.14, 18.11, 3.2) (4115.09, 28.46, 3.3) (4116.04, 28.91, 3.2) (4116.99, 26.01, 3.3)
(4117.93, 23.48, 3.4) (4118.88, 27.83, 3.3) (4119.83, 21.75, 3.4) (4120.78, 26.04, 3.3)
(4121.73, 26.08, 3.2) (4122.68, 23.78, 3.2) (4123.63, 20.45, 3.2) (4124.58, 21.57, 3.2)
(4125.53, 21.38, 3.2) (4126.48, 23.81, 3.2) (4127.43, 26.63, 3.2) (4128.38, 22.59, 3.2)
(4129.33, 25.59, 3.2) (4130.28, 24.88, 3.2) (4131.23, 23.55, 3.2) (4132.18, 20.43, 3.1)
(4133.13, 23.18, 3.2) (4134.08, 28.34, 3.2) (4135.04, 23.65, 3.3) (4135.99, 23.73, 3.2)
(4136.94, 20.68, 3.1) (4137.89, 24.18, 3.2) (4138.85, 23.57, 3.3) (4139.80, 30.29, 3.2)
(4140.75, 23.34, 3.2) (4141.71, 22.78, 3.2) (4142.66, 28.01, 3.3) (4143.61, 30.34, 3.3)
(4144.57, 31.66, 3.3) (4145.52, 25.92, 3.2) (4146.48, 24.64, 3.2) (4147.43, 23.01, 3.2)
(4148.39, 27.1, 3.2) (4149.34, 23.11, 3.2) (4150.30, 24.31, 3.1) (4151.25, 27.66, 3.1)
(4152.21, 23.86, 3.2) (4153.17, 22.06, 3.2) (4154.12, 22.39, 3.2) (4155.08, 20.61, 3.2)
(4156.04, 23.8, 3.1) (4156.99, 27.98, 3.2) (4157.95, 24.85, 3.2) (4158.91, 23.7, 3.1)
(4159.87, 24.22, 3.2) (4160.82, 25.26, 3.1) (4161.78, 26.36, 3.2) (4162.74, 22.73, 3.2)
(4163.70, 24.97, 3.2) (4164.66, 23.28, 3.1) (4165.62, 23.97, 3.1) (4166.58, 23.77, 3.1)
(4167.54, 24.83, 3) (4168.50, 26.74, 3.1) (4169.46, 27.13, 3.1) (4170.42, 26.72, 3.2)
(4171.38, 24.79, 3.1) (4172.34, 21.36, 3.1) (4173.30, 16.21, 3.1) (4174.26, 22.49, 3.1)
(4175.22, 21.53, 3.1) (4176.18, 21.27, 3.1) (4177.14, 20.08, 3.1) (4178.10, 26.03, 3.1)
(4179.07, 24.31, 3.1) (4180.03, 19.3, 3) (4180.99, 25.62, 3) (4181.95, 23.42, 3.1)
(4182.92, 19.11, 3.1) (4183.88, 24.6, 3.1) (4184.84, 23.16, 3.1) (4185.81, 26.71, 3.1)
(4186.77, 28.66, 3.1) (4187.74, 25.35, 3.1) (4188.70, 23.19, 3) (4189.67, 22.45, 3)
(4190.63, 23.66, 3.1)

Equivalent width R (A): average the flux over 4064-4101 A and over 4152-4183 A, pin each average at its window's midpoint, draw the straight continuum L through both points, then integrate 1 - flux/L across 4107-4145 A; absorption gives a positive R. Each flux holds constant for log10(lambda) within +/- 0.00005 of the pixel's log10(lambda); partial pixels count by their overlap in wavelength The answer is -1.3 A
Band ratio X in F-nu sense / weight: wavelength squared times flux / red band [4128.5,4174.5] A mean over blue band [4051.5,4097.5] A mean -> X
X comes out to 1.06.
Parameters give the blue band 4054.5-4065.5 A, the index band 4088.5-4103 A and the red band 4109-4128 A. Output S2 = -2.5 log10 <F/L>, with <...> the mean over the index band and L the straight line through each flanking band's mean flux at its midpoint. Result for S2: 0.024 mag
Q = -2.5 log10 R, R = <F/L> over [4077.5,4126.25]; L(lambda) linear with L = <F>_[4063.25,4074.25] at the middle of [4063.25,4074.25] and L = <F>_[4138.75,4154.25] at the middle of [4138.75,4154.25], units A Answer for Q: 0.026 mag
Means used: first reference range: 23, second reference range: 25.7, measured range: 23.5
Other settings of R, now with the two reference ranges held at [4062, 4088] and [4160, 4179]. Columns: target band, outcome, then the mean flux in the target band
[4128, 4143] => -0.3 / 24.3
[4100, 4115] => 1.5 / 21.5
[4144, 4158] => -0.7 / 24.9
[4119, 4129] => 0.1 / 23.6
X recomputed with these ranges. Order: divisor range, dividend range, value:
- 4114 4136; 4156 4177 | 1.01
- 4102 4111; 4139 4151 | 1.26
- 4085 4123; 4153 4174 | 1.05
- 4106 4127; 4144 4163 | 1.05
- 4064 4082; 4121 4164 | 1.07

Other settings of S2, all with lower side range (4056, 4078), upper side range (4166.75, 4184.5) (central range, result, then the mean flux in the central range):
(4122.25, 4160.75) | -0.06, 24.5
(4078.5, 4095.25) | -0.09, 25.2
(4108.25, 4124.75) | -0.06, 24.5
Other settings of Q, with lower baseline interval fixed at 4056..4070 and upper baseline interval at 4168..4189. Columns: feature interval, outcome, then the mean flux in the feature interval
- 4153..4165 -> -0.03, 24.1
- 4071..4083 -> -0.05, 23.9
